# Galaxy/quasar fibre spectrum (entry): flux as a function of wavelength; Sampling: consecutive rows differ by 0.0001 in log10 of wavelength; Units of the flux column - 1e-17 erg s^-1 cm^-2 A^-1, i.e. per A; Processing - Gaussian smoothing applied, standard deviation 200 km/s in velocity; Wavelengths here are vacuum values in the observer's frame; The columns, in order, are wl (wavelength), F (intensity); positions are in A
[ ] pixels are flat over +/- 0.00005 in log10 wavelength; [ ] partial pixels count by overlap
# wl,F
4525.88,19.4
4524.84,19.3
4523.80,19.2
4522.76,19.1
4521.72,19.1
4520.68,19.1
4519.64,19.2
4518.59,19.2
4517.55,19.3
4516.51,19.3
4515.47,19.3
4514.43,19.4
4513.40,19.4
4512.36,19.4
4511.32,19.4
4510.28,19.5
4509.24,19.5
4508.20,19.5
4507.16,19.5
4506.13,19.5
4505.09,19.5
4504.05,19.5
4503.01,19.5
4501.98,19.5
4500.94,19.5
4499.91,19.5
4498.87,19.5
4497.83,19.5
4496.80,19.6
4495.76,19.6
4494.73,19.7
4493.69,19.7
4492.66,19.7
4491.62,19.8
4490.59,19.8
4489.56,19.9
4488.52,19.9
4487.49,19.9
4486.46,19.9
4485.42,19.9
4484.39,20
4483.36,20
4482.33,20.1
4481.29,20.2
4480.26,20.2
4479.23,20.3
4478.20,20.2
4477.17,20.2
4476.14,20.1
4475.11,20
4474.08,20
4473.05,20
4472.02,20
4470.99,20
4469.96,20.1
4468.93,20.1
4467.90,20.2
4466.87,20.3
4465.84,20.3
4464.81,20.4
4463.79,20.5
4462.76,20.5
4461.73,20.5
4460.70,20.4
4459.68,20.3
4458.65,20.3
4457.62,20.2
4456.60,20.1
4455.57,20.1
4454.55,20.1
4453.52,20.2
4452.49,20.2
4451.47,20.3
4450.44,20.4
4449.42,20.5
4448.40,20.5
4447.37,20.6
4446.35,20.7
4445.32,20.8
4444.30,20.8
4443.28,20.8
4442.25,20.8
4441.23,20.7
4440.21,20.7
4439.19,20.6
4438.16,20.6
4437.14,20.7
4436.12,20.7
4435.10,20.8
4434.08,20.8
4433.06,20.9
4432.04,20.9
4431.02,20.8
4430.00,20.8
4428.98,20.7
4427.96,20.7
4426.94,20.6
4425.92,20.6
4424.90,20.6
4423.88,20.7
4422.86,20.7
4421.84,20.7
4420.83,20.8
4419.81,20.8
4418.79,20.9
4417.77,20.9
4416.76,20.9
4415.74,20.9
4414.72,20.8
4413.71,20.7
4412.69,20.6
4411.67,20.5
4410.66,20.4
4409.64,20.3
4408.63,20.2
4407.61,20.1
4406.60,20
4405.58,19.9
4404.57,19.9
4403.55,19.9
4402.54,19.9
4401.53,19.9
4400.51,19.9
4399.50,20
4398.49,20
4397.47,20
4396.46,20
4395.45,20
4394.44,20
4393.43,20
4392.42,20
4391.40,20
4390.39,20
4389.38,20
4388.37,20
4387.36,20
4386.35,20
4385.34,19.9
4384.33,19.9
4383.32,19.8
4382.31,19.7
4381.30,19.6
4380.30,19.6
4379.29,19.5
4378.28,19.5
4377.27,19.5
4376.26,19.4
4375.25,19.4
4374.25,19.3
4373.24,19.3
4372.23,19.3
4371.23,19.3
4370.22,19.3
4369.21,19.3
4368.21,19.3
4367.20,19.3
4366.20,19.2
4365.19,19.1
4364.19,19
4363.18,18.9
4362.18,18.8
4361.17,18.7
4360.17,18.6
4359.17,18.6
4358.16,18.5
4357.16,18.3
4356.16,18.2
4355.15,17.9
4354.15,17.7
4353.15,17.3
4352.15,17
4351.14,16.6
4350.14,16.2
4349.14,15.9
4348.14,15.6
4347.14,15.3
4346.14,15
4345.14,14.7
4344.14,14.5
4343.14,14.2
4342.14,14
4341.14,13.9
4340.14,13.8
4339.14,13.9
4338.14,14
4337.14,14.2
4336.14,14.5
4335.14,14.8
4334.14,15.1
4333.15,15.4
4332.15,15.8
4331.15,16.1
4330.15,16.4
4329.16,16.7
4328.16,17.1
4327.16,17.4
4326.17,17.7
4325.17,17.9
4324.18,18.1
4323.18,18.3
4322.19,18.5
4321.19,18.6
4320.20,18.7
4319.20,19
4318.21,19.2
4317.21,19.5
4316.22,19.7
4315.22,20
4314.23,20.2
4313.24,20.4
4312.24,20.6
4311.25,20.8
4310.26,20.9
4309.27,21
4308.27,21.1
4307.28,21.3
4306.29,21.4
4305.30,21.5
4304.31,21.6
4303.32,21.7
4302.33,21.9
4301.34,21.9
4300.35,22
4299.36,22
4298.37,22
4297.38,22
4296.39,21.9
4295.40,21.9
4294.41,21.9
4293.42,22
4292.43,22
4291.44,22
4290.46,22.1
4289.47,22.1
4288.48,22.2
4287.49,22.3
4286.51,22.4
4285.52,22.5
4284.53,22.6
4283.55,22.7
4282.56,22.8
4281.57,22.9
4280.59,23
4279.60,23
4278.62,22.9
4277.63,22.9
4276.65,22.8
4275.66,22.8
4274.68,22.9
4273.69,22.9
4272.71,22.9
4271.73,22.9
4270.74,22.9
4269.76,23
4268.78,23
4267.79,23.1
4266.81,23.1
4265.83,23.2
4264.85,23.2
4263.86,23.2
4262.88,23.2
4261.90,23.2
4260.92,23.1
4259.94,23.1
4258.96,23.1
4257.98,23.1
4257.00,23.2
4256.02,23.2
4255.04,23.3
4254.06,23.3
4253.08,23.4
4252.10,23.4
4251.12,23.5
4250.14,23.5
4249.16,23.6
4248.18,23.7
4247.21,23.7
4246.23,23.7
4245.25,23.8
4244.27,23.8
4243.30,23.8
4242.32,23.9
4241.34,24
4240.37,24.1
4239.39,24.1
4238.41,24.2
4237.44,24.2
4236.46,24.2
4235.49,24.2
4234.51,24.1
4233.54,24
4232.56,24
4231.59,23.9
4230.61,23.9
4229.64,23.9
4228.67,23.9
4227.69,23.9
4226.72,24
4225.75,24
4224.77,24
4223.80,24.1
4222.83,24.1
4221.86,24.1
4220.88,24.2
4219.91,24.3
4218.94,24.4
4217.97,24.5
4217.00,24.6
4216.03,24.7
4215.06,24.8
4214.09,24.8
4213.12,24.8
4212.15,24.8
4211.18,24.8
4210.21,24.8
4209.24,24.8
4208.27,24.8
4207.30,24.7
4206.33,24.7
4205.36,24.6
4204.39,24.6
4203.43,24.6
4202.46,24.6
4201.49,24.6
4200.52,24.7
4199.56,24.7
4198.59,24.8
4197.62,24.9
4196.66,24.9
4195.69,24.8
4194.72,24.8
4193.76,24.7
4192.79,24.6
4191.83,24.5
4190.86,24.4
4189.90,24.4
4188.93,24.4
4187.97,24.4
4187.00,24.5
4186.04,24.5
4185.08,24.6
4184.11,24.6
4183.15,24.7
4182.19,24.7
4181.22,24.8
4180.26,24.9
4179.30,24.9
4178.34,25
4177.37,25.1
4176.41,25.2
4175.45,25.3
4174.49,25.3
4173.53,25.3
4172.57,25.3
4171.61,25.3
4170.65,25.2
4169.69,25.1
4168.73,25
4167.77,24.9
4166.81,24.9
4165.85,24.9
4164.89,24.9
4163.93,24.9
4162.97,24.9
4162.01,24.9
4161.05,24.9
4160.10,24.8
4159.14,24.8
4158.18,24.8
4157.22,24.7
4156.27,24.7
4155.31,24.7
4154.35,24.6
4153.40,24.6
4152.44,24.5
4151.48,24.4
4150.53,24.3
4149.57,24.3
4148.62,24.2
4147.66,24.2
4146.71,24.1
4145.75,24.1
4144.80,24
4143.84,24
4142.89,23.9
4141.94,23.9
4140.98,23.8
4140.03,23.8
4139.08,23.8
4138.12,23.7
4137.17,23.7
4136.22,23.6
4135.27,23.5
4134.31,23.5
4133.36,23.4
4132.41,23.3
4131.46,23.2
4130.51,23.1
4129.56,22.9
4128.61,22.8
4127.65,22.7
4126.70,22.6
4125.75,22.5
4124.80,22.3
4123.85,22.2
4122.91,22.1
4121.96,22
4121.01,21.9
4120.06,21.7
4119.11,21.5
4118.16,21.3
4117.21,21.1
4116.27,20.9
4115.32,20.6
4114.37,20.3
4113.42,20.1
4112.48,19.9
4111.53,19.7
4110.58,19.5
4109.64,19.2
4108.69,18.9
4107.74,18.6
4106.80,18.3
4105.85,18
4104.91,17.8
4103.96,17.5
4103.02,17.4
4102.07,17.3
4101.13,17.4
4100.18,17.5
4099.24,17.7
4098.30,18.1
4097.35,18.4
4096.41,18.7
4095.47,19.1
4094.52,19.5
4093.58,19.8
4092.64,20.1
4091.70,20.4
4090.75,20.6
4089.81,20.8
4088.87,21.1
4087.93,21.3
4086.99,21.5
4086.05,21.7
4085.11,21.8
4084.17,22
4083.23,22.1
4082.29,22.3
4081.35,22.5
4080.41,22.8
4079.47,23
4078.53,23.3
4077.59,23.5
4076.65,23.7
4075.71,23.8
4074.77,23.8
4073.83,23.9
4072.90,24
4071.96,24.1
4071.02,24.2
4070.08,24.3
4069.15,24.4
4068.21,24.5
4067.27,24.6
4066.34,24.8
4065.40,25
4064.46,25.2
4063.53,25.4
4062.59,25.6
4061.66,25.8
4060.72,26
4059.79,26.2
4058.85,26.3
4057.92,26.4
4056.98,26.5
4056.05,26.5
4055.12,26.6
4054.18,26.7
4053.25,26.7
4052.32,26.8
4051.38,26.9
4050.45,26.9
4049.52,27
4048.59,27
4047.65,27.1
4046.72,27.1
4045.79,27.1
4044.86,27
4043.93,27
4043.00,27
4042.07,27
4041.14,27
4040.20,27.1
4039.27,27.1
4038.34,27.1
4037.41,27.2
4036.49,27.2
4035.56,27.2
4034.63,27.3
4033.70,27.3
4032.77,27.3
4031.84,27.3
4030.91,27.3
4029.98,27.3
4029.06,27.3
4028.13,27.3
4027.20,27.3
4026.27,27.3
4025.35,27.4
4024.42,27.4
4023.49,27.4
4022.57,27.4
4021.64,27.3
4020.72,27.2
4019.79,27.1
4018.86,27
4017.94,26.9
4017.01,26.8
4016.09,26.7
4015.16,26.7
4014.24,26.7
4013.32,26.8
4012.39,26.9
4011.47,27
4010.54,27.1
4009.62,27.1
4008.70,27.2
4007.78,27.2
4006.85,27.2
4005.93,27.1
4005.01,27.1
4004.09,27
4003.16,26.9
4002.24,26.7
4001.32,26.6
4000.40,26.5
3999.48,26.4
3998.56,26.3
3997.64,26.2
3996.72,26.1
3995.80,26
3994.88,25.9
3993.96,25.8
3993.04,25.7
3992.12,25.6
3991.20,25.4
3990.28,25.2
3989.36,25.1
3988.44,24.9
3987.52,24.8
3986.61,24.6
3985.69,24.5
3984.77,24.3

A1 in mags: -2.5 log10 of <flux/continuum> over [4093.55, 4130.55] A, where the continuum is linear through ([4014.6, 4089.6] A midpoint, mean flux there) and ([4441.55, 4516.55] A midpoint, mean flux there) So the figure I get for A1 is 0.234 mag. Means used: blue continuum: 25.7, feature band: 20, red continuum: 20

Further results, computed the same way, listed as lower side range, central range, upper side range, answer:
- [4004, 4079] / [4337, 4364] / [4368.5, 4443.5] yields 0.277 mag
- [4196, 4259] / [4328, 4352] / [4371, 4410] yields 0.363 mag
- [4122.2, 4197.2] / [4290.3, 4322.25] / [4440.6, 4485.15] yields 0.070 mag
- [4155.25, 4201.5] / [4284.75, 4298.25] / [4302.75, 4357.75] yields -0.141 mag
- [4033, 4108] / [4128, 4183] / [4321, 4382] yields -0.129 mag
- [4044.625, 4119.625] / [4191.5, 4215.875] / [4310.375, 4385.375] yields -0.212 mag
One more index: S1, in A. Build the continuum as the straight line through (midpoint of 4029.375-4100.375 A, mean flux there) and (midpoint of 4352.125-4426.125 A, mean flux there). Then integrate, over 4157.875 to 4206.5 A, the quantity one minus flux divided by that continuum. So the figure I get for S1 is -4.53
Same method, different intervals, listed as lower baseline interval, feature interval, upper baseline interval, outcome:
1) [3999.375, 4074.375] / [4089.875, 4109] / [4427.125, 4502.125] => 5.3 A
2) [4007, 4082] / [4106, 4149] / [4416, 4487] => 4.9 A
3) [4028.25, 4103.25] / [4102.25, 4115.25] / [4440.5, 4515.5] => 2.7 A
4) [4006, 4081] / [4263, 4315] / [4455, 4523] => 1.2 A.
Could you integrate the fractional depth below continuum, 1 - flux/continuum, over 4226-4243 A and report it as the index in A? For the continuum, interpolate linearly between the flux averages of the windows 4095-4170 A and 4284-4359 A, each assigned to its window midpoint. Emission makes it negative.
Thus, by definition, -3.1 A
